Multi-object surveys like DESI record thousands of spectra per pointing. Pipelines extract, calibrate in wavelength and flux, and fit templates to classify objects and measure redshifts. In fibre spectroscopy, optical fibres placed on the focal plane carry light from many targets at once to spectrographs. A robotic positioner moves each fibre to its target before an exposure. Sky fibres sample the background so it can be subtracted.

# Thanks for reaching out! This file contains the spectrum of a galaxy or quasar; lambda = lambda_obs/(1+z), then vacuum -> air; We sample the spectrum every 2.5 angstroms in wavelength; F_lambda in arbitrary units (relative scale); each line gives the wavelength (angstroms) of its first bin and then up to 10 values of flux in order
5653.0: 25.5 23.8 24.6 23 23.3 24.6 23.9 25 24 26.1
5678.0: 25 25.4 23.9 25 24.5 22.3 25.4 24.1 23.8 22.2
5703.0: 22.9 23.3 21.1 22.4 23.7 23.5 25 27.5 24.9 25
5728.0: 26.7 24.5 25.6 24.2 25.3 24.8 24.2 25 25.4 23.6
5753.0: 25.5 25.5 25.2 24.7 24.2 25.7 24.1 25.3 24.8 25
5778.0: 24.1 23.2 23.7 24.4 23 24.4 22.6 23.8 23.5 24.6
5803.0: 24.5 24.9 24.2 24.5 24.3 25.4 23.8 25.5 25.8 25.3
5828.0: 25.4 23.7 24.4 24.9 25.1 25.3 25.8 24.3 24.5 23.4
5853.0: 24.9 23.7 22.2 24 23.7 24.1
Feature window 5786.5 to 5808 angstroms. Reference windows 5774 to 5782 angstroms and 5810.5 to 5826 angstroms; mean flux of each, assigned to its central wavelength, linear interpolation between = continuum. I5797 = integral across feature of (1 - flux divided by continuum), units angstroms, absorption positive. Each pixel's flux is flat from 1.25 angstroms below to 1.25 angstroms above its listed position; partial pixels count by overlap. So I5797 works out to 0.51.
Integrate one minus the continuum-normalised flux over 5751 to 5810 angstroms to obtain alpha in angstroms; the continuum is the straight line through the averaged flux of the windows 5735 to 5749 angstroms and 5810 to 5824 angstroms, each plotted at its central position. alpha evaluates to 1.2 angstroms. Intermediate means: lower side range 24.8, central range 24.4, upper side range 24.9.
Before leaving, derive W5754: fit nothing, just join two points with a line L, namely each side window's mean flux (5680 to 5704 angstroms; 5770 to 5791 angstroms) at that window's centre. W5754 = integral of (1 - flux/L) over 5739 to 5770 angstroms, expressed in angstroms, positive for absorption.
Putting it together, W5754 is -1.0 angstroms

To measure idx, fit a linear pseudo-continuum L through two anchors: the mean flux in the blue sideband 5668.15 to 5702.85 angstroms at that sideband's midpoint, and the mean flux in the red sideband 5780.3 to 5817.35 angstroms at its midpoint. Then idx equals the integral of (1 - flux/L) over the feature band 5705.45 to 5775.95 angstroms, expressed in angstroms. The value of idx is -1.47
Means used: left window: 24.3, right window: 24.1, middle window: 24.7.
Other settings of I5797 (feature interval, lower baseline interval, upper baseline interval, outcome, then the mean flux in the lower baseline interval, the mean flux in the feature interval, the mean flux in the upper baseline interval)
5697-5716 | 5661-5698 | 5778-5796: 1.09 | 24.4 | 22.8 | 23.6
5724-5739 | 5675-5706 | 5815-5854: -0.55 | 24.1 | 25.2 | 24.8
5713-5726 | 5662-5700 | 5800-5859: -0.32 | 24.4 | 25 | 24.6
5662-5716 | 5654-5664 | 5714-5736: 1.12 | 23.7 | 23.9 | 25.2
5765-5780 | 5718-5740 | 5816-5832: 0.29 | 25.4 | 24.7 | 24.9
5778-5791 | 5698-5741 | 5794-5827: 0.41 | 24.2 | 23.7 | 24.6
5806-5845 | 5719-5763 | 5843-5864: -1.02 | 25.1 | 24.9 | 24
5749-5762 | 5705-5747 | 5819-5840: -0.12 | 24.5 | 24.9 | 25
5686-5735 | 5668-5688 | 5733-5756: 1.38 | 24.8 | 24.1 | 24.9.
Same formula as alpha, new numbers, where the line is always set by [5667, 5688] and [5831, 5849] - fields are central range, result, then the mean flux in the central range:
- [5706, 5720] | 0.80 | 23.4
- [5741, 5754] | 0.04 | 24.7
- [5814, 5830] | -0.17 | 25.1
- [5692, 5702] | 0.39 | 23.8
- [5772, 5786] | 0.37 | 24.2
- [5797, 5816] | 0.29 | 24.5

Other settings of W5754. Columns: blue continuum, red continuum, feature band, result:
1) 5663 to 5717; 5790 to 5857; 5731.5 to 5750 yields -0.6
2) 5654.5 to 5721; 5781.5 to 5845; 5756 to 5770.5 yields -0.3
